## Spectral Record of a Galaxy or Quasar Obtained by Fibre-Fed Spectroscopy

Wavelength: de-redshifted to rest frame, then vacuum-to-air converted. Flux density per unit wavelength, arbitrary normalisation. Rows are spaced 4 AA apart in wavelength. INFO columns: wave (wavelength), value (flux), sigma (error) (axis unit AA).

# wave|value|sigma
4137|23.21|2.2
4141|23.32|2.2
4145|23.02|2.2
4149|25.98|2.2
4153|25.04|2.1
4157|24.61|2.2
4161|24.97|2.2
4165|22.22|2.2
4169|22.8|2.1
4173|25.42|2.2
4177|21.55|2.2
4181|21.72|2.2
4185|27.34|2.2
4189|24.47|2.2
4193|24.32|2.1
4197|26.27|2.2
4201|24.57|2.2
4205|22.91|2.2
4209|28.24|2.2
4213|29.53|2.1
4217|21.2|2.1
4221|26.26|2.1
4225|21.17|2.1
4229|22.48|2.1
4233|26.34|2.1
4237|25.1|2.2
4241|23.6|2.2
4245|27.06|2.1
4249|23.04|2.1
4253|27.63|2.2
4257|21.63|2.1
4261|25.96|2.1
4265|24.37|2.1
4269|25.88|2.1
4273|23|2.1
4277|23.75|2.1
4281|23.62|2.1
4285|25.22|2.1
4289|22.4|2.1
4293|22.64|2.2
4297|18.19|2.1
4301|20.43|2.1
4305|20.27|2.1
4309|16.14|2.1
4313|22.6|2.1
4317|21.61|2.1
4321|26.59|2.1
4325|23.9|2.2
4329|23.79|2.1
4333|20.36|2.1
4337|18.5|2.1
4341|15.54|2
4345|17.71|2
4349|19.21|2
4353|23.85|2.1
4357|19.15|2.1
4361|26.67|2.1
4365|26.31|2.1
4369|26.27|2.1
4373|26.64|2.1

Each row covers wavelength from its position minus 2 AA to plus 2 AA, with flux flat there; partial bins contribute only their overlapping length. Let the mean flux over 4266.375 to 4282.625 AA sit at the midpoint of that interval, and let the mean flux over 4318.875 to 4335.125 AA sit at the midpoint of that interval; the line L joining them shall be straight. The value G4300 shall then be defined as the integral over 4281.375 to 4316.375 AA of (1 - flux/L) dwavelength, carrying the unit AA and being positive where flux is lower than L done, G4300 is 4.0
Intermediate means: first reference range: 24.1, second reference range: 23.6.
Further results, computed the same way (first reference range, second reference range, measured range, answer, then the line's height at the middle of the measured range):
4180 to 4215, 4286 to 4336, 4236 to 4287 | -2.8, 23.3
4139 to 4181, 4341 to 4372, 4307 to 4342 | 2.3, 22.6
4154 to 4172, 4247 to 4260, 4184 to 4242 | -2.0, 24.1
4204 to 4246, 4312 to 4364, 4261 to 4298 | -0.3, 23.3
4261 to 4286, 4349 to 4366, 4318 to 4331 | -0.4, 23.7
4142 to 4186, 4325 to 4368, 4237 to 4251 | -1.1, 22.8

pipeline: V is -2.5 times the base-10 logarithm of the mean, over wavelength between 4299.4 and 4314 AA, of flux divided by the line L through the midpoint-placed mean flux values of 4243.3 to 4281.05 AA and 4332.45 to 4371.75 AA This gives 0.17 mag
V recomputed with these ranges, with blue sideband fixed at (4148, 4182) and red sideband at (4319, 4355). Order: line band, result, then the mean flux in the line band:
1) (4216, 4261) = -0.08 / 24.3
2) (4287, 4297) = 0.01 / 21.7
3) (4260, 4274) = -0.12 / 24.8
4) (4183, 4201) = -0.09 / 25.5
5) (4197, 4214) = -0.13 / 26.1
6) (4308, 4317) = 0.06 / 20.2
